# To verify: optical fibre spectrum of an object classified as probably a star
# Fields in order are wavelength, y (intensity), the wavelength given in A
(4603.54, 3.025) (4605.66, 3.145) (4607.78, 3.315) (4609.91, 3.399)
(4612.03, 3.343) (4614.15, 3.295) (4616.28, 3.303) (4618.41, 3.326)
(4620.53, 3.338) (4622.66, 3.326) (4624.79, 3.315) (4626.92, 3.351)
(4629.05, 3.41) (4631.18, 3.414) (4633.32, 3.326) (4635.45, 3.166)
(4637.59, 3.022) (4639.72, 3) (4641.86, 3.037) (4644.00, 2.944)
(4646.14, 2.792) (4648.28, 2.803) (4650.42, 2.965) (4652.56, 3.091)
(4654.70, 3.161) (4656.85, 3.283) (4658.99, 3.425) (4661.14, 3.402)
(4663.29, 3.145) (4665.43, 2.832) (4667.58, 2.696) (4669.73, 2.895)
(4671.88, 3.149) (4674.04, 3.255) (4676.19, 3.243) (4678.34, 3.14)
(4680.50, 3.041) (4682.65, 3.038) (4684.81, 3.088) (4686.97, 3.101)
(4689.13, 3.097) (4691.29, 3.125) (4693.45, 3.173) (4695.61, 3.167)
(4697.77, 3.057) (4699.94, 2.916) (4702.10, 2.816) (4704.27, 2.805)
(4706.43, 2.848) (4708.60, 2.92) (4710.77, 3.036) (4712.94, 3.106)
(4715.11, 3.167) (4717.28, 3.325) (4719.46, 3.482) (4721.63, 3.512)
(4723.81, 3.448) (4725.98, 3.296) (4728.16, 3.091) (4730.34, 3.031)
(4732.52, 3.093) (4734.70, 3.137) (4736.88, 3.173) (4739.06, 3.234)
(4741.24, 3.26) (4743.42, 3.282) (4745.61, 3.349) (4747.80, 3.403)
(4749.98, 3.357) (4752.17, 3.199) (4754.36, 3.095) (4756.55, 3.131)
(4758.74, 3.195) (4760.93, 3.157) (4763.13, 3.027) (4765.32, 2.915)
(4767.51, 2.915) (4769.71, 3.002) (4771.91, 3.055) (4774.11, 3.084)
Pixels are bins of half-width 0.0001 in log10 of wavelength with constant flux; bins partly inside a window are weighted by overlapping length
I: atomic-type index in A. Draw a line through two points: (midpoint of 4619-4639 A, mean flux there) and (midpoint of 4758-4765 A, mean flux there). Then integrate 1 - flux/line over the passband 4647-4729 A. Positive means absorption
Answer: 2.5 A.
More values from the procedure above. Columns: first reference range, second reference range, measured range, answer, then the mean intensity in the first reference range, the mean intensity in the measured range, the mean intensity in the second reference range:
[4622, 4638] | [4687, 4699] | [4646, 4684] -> 1.4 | 3.3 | 3.08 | 3.12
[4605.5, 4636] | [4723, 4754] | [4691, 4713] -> 1.9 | 3.33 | 2.99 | 3.23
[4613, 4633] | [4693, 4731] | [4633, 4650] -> 1.6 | 3.34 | 3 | 3.12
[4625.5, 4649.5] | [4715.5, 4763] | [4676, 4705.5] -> 1.2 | 3.12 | 3.05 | 3.24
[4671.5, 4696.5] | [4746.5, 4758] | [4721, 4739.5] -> -0.1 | 3.13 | 3.22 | 3.24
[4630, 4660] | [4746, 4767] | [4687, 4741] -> 0.2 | 3.1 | 3.13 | 3.16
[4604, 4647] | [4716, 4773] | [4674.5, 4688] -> 0.4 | 3.23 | 3.12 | 3.2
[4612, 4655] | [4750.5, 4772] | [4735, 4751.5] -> -1.0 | 3.17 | 3.29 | 3.08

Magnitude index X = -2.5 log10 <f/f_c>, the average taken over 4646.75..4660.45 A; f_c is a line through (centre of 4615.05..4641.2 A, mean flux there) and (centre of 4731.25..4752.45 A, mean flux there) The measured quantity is 0.05 mag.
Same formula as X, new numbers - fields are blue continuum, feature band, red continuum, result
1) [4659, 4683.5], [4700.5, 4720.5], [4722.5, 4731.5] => 0.05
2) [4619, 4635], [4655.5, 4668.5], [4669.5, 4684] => 0.02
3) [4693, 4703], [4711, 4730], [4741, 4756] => -0.05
